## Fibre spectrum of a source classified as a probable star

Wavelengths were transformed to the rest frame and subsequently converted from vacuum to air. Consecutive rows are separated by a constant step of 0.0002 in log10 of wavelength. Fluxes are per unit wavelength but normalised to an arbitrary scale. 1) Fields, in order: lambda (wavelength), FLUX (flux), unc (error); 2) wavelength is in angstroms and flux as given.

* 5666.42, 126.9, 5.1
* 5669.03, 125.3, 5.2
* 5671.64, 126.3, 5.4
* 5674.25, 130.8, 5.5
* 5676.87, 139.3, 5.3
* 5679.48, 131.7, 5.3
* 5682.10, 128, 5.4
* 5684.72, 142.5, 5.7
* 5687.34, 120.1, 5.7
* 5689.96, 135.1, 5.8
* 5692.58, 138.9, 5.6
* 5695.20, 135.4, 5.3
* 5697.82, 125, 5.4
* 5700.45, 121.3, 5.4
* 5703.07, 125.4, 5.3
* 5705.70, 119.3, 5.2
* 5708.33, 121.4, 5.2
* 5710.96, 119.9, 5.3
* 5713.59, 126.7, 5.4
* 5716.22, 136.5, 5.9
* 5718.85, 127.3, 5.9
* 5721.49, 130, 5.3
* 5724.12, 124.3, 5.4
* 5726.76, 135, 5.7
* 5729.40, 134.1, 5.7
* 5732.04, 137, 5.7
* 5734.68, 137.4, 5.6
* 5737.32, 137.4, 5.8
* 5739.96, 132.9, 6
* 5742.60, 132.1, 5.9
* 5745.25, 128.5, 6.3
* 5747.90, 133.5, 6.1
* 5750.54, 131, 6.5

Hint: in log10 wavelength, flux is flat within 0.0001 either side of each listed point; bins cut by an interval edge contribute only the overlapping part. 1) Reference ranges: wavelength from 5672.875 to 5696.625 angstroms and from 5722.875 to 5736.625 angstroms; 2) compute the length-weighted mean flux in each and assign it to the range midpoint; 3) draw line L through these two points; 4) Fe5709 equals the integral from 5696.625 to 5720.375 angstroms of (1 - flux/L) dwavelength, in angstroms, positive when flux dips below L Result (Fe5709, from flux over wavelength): 1.6 angstroms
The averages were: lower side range 133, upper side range 134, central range 125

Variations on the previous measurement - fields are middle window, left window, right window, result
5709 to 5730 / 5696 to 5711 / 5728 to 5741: 0.1 angstroms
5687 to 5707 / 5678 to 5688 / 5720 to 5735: 0.6 angstroms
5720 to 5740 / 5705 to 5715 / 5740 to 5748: -0.9 angstroms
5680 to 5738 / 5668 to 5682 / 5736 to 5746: 0.9 angstroms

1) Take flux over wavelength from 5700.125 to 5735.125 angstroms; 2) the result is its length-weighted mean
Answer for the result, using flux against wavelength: 128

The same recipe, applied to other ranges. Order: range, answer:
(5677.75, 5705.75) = 130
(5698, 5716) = 123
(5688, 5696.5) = 135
